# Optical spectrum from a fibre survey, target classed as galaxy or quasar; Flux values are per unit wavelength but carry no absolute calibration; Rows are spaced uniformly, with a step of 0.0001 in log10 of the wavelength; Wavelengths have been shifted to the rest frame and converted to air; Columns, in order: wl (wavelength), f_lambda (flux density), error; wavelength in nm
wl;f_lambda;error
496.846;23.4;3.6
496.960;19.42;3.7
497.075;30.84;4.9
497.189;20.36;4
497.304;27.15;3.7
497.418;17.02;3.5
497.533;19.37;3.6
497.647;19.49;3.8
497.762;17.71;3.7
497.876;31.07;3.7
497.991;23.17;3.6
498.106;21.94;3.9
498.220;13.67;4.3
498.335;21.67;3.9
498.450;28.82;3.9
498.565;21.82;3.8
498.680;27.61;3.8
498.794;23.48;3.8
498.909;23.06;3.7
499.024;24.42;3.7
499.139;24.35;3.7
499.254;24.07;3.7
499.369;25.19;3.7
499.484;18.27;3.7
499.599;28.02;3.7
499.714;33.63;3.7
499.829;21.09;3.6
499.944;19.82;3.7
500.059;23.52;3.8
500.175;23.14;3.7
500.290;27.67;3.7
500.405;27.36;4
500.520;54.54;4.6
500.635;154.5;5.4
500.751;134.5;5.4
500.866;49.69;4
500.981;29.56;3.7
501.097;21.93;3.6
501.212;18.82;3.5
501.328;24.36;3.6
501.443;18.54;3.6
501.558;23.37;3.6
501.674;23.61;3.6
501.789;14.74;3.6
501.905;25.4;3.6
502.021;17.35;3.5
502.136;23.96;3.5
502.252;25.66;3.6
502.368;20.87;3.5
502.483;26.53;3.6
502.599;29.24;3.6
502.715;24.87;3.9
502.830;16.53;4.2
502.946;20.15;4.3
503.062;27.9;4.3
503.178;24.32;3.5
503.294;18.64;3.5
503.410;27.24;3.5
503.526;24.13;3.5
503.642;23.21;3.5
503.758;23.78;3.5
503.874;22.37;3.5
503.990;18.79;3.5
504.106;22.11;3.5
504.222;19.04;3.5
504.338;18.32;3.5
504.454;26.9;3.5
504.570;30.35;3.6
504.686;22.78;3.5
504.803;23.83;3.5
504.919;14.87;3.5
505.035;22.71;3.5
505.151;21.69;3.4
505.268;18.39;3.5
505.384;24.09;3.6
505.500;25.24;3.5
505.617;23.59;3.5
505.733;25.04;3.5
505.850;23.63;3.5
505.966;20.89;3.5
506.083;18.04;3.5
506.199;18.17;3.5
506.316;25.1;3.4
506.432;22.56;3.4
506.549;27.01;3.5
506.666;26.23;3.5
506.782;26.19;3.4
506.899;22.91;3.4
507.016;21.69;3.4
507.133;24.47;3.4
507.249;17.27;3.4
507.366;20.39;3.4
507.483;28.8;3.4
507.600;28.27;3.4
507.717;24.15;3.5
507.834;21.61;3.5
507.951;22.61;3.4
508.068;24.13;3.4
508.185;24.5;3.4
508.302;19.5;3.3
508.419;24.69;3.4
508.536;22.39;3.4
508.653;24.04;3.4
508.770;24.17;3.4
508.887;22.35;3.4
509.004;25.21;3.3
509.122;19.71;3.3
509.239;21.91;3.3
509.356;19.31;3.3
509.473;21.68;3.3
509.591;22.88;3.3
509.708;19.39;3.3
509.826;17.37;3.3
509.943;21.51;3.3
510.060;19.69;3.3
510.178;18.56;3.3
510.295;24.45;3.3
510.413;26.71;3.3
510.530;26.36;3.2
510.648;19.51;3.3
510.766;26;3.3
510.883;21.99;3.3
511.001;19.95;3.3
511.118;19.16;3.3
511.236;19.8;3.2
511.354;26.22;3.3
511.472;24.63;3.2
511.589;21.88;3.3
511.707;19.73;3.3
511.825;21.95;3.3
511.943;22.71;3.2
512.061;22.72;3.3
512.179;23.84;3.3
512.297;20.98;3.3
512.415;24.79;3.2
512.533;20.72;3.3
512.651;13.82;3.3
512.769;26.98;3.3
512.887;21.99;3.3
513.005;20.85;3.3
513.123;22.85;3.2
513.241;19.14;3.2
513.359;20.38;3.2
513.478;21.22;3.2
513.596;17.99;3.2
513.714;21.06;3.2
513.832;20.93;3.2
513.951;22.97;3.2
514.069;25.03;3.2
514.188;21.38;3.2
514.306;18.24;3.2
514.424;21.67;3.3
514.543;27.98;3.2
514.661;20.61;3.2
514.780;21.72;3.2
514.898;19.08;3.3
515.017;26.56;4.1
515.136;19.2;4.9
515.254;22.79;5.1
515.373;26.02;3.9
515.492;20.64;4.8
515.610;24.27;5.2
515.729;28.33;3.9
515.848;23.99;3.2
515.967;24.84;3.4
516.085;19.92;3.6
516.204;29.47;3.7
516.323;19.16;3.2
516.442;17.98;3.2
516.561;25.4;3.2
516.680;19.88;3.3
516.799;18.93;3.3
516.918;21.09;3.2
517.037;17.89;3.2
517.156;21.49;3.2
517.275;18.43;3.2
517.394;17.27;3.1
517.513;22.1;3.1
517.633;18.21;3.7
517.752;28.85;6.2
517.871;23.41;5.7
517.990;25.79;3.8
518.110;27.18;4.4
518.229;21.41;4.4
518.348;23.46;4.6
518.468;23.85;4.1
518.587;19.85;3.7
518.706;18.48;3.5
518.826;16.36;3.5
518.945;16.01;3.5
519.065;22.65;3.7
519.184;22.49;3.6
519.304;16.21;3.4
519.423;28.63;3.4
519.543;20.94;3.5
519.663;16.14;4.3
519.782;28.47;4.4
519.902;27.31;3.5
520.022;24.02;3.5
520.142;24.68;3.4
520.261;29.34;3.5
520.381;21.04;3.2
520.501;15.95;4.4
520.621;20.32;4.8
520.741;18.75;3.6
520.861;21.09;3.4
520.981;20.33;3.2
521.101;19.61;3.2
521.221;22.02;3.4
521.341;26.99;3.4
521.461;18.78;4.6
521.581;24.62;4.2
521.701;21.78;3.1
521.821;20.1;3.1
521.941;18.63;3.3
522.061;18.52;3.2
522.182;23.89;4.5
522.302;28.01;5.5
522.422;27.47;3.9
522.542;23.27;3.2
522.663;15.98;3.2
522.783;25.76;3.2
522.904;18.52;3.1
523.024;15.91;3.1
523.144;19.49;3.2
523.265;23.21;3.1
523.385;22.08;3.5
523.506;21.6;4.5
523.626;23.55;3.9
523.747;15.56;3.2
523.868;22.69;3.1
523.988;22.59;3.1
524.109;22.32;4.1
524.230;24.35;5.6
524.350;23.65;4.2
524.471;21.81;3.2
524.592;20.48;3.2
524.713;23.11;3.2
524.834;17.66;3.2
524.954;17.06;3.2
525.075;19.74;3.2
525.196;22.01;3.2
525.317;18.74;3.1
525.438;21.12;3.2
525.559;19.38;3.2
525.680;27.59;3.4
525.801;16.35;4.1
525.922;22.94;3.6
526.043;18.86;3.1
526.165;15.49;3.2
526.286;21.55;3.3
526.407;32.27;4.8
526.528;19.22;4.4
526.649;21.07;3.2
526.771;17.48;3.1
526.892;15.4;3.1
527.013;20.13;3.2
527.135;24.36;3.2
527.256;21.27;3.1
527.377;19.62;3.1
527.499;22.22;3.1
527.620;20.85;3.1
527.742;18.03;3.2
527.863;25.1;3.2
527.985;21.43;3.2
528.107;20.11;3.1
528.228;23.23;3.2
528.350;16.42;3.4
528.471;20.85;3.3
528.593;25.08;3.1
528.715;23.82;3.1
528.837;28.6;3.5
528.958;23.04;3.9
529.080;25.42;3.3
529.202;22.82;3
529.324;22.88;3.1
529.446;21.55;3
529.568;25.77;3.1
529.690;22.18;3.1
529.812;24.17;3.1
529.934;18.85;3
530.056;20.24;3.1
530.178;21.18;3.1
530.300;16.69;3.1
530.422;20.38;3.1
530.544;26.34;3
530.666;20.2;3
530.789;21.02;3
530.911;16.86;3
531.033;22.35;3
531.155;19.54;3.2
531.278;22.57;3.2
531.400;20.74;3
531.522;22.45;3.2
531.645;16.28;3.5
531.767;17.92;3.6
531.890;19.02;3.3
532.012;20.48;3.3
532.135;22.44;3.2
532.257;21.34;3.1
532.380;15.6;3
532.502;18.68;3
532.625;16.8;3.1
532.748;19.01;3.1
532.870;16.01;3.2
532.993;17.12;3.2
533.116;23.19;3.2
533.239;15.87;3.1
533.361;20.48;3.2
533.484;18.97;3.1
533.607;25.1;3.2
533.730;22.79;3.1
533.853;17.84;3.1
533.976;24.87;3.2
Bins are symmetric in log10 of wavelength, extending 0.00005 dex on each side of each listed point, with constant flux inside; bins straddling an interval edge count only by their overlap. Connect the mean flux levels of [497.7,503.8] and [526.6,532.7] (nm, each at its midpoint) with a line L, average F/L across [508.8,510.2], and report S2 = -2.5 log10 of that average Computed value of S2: 0.26 mag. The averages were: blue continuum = 29.1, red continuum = 21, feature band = 20.9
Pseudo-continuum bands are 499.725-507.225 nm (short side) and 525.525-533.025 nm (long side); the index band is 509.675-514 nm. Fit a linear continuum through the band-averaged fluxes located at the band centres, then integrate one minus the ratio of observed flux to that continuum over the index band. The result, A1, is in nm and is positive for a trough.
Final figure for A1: 0.64 nm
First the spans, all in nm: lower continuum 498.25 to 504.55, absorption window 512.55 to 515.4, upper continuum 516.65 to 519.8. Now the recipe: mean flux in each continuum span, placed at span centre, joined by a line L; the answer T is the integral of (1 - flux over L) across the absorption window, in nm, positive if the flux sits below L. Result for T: 0.19 nm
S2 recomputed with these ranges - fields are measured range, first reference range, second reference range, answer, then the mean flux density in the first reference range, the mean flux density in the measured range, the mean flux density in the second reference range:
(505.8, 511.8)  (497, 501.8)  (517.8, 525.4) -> 0.188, 30.5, 22.5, 21.7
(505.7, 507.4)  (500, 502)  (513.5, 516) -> 0.417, 40.4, 22.6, 22.6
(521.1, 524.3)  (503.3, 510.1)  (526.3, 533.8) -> -0.015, 22.6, 21.8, 21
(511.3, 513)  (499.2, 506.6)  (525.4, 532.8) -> 0.140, 27.7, 22.3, 21.1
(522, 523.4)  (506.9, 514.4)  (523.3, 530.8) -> -0.009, 22.1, 21.8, 21.5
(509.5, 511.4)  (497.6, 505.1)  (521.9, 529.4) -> 0.166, 27.8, 21.8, 21.5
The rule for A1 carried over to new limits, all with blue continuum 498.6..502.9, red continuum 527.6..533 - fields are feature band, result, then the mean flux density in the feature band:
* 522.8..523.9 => 0.141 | 20.4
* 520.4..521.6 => 0.177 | 20.7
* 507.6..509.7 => 0.443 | 22.7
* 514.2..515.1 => 0.151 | 22.1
